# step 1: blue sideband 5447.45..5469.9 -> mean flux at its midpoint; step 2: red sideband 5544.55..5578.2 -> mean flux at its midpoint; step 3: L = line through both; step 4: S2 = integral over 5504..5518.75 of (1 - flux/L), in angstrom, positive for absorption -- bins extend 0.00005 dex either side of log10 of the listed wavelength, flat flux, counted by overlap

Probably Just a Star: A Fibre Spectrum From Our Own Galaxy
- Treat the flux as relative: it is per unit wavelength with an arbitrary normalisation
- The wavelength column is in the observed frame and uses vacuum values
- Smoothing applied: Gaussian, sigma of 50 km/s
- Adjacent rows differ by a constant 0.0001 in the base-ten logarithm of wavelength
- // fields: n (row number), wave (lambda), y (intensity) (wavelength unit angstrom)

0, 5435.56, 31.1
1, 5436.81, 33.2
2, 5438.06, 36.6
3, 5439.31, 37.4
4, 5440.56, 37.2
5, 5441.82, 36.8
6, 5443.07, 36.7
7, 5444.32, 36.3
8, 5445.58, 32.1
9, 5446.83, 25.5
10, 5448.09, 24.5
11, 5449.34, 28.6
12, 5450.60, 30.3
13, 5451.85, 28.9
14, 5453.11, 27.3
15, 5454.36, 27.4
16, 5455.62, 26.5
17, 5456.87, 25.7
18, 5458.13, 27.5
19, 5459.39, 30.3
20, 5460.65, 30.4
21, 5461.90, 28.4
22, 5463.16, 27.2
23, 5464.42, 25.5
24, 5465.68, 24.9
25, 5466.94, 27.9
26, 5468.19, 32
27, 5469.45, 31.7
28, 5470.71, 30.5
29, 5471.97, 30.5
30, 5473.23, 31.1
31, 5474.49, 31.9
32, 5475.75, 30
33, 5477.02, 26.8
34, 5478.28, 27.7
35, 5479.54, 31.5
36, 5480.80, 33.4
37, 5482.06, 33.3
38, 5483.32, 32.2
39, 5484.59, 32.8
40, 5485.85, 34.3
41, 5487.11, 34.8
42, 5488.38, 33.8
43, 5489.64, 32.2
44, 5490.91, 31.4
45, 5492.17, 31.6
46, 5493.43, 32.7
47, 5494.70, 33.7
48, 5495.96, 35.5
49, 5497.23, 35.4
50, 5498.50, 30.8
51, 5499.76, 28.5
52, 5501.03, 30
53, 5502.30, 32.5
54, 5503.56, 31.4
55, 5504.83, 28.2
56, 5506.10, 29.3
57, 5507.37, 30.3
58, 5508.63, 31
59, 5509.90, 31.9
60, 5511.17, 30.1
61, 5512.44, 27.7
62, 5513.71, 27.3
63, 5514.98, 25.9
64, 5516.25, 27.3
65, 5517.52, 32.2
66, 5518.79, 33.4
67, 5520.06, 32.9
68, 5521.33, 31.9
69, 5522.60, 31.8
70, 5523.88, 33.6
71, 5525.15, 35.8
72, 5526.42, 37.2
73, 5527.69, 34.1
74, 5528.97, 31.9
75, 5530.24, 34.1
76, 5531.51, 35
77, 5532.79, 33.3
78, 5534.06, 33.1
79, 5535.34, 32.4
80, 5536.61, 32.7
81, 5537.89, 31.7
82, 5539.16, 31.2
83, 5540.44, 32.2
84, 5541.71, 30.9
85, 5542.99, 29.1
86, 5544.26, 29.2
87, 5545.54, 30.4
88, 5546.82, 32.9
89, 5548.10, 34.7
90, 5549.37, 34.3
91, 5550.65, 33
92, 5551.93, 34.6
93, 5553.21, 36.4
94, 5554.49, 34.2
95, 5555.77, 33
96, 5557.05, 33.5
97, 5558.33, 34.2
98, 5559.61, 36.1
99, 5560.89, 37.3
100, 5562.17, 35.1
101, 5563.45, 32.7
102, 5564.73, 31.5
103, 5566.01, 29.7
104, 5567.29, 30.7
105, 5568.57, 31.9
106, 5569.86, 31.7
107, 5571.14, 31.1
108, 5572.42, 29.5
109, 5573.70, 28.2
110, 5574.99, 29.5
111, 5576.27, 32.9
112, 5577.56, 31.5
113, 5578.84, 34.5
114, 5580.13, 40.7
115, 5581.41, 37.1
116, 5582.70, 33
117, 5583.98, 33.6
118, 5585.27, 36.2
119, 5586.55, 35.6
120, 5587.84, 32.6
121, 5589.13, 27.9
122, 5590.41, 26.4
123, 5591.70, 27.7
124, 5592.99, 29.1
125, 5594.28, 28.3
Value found 0.5 angstrom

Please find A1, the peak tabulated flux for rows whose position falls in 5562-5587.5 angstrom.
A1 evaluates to 40.7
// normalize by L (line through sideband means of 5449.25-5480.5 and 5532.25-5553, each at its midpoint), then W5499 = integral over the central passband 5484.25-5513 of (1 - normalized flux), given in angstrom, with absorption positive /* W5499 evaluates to -1.3 angstrom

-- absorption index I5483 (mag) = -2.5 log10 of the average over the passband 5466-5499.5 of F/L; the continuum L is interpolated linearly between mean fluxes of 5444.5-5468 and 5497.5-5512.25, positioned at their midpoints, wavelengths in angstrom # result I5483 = -0.09 mag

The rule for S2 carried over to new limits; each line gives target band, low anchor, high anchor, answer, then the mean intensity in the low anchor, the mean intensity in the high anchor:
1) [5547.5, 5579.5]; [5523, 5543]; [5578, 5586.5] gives 1.7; 33.1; 35.8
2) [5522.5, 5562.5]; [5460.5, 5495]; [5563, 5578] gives -3.3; 30.9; 30.9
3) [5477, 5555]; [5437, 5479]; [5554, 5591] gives -1.4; 30.1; 32.8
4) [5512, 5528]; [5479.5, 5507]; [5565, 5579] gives 0.1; 32.2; 30.9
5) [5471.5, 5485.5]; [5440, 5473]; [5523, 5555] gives -0.2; 29.6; 33.1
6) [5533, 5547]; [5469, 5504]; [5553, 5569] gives 0.7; 31.9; 33.5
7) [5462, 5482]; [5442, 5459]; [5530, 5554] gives 0.3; 29.2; 32.7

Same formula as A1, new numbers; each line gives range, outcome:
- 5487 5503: 35.5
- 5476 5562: 37.3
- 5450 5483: 33.4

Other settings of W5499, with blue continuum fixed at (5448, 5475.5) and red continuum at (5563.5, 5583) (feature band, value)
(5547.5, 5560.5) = -1.16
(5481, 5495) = -1.63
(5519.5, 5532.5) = -1.30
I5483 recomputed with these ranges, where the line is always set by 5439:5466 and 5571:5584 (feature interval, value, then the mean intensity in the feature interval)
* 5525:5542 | -0.05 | 33.2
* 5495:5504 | -0.04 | 32.1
